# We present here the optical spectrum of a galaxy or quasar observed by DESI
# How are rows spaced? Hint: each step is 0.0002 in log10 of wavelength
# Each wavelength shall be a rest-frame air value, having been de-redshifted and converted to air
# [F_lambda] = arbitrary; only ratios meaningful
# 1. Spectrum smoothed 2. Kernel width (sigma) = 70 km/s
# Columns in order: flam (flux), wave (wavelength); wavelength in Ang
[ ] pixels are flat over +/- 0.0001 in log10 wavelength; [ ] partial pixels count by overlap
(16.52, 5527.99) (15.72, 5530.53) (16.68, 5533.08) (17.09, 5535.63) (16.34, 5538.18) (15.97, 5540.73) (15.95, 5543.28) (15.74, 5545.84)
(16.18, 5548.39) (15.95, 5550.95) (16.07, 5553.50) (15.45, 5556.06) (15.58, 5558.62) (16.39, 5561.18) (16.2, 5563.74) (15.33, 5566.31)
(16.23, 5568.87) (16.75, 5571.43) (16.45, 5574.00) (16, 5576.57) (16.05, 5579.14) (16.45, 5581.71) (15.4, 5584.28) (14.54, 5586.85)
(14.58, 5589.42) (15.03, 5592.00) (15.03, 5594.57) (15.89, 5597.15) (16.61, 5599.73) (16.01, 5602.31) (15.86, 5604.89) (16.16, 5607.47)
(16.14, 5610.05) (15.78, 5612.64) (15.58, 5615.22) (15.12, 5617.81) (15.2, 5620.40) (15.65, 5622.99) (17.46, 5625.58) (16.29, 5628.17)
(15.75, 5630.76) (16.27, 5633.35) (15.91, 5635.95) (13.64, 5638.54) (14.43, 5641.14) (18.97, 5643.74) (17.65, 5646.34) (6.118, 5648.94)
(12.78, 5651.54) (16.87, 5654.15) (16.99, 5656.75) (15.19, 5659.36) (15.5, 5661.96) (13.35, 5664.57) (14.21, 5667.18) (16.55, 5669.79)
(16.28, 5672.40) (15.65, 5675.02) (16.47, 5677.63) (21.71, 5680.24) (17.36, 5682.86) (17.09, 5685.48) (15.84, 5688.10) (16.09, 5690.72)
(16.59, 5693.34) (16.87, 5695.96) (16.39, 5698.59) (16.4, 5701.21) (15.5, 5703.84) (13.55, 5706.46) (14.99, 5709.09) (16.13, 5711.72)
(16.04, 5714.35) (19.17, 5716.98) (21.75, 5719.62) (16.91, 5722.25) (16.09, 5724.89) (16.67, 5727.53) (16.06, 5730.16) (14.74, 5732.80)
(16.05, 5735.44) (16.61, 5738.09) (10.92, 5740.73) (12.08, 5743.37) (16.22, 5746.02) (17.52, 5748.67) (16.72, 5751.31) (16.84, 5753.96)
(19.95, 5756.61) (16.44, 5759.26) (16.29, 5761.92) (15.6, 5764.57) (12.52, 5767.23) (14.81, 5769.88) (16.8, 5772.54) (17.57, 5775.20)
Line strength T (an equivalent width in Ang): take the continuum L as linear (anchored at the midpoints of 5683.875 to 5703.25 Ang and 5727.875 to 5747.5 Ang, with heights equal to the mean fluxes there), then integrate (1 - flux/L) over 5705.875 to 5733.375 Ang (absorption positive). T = -2.2 Ang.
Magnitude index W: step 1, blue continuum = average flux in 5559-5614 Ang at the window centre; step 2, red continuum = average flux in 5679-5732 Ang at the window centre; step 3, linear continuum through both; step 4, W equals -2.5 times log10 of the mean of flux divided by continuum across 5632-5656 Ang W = 0.107 mag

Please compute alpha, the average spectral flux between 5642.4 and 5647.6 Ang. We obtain 18.3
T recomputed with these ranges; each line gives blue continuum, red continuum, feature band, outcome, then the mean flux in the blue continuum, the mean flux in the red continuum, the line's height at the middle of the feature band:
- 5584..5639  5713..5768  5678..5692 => -1.3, 15.7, 16.3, 16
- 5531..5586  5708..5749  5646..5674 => 2.6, 16.1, 16.1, 16.1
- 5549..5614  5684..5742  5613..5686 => 1.5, 15.8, 16.2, 16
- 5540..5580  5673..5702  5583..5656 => 4.7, 16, 16.9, 16.4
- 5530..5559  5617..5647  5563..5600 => 0.7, 16.1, 16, 16.1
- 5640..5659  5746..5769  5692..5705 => -0.7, 14.8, 16.4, 15.6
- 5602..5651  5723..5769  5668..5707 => -2.5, 15.4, 15.7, 15.6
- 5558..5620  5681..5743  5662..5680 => 0.3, 15.8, 16.2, 16.1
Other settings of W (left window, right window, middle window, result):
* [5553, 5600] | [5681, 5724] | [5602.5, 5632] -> 0.011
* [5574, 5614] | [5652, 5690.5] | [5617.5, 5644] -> 0.014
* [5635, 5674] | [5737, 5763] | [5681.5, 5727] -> -0.078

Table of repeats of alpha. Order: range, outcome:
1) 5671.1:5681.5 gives 17.5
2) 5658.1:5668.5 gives 14.6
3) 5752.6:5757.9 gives 18.4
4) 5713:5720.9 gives 19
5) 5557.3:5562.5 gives 16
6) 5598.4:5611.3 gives 16.2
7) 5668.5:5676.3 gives 16.1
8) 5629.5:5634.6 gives 16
